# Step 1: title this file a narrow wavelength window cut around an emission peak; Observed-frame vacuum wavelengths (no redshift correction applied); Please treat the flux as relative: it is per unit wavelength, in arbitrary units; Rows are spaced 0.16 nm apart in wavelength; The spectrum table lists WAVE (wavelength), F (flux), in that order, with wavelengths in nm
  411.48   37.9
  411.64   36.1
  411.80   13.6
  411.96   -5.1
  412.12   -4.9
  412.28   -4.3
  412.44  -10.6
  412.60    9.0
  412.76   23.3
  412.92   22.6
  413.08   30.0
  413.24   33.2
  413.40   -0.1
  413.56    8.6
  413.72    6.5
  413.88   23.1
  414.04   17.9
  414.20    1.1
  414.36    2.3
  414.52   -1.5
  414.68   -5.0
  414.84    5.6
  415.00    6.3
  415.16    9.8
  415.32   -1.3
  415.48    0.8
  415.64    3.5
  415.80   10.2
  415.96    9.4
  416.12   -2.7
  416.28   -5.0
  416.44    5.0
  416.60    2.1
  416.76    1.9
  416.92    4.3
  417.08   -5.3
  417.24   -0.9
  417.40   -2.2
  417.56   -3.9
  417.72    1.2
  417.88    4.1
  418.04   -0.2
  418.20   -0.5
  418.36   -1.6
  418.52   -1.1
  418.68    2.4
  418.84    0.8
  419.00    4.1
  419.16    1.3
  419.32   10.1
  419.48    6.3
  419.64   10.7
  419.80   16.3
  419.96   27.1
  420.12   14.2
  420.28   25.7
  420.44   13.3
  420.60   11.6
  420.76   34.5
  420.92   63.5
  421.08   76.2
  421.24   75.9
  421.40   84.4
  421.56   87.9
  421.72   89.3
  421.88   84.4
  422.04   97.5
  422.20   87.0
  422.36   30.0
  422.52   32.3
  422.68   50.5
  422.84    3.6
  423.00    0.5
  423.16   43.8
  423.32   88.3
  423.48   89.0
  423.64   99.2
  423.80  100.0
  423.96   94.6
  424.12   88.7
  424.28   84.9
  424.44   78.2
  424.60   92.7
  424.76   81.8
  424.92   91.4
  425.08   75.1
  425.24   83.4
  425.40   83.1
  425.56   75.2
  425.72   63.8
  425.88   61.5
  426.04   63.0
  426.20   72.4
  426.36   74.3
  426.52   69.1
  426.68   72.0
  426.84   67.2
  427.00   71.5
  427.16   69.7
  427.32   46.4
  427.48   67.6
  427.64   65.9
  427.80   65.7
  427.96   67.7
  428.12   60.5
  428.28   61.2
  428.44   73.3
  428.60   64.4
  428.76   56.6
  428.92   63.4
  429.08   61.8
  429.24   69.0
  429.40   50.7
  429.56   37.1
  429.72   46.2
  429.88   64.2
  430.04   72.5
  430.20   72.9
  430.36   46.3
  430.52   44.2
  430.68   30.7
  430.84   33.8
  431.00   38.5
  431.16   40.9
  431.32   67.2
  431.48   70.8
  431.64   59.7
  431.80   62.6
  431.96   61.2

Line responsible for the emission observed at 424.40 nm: Lyman alpha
